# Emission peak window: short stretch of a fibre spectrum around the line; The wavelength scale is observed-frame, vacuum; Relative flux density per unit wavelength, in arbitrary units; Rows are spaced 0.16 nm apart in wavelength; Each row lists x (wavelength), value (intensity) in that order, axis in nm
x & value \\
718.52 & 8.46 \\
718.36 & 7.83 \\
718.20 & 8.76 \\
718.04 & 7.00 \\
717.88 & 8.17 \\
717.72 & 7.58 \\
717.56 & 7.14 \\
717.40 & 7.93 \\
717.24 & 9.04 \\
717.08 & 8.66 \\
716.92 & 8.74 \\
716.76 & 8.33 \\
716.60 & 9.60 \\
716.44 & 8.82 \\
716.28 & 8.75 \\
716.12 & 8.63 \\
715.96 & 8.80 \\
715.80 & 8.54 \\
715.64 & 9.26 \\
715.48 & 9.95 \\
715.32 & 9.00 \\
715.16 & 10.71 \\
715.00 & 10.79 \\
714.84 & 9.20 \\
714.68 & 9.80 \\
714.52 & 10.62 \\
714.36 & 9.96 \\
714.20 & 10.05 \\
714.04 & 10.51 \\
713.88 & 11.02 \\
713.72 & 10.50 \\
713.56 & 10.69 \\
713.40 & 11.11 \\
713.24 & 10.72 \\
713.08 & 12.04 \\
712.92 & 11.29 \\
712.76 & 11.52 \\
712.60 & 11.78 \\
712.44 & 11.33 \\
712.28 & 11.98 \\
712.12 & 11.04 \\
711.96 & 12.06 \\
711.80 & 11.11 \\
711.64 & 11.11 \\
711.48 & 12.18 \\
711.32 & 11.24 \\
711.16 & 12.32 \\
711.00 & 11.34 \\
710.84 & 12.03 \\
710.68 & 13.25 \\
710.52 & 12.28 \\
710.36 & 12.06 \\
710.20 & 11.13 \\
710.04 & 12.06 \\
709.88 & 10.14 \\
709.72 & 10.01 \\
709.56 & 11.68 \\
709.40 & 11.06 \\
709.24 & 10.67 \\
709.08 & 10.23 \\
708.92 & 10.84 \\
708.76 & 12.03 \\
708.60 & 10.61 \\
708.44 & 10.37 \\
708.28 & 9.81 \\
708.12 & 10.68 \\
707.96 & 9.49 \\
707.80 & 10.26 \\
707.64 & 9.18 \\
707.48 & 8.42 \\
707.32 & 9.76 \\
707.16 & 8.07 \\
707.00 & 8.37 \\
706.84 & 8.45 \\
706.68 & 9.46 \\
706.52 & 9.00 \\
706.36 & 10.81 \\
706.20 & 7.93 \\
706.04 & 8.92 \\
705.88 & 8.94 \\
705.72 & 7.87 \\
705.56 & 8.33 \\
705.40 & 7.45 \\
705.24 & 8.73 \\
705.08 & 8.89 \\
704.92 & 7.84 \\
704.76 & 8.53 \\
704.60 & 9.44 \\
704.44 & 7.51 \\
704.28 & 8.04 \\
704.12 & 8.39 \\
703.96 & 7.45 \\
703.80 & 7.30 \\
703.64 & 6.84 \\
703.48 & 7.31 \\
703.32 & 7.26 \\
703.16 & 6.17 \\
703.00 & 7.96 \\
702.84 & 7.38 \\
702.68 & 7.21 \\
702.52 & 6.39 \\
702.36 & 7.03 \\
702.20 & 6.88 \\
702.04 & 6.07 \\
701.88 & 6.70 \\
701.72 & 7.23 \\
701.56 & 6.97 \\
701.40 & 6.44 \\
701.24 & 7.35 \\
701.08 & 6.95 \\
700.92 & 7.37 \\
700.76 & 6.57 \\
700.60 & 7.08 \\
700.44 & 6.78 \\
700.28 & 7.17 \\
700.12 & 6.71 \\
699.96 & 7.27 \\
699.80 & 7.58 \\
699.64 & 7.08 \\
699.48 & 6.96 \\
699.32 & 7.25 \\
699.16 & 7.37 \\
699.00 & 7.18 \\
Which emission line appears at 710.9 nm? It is Mg II 2798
